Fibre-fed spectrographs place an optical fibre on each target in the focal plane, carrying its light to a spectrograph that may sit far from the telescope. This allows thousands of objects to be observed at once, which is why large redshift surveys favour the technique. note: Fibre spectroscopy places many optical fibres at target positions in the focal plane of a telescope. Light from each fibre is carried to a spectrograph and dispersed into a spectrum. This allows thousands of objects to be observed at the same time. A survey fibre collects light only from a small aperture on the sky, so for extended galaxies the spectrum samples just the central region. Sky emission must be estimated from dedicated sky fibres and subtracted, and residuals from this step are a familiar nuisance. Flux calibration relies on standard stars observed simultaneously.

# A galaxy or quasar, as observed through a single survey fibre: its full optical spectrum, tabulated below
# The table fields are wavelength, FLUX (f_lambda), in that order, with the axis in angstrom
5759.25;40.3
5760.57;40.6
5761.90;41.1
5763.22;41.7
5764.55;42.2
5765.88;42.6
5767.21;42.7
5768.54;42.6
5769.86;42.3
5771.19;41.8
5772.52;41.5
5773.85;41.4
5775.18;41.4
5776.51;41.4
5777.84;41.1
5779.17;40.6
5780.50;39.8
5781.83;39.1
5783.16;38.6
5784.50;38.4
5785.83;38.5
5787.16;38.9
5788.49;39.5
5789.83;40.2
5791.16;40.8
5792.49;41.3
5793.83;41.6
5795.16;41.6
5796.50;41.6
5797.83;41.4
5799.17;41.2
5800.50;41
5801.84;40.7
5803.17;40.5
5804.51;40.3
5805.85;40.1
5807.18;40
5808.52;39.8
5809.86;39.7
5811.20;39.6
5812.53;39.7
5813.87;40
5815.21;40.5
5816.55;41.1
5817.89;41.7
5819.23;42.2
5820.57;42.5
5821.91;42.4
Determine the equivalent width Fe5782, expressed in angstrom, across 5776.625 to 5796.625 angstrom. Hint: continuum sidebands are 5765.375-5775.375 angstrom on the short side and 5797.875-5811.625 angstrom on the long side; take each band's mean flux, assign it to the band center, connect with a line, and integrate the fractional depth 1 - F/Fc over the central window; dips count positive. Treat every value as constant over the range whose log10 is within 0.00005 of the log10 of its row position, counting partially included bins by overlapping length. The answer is 0.6 angstrom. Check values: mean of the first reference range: 42.1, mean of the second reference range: 40.3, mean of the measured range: 40.1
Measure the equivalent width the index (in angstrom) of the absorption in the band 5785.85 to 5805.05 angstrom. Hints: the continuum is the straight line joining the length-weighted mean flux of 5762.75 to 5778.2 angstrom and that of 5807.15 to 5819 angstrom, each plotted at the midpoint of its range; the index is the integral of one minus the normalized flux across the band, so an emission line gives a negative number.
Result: 0.1 angstrom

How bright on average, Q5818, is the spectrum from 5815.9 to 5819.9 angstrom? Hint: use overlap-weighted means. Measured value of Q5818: 41.7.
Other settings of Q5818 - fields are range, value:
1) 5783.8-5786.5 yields 38.4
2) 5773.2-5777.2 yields 41.4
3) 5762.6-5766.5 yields 42.1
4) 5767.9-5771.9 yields 42.3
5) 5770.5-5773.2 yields 41.6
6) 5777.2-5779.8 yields 40.9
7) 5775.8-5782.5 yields 40.4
